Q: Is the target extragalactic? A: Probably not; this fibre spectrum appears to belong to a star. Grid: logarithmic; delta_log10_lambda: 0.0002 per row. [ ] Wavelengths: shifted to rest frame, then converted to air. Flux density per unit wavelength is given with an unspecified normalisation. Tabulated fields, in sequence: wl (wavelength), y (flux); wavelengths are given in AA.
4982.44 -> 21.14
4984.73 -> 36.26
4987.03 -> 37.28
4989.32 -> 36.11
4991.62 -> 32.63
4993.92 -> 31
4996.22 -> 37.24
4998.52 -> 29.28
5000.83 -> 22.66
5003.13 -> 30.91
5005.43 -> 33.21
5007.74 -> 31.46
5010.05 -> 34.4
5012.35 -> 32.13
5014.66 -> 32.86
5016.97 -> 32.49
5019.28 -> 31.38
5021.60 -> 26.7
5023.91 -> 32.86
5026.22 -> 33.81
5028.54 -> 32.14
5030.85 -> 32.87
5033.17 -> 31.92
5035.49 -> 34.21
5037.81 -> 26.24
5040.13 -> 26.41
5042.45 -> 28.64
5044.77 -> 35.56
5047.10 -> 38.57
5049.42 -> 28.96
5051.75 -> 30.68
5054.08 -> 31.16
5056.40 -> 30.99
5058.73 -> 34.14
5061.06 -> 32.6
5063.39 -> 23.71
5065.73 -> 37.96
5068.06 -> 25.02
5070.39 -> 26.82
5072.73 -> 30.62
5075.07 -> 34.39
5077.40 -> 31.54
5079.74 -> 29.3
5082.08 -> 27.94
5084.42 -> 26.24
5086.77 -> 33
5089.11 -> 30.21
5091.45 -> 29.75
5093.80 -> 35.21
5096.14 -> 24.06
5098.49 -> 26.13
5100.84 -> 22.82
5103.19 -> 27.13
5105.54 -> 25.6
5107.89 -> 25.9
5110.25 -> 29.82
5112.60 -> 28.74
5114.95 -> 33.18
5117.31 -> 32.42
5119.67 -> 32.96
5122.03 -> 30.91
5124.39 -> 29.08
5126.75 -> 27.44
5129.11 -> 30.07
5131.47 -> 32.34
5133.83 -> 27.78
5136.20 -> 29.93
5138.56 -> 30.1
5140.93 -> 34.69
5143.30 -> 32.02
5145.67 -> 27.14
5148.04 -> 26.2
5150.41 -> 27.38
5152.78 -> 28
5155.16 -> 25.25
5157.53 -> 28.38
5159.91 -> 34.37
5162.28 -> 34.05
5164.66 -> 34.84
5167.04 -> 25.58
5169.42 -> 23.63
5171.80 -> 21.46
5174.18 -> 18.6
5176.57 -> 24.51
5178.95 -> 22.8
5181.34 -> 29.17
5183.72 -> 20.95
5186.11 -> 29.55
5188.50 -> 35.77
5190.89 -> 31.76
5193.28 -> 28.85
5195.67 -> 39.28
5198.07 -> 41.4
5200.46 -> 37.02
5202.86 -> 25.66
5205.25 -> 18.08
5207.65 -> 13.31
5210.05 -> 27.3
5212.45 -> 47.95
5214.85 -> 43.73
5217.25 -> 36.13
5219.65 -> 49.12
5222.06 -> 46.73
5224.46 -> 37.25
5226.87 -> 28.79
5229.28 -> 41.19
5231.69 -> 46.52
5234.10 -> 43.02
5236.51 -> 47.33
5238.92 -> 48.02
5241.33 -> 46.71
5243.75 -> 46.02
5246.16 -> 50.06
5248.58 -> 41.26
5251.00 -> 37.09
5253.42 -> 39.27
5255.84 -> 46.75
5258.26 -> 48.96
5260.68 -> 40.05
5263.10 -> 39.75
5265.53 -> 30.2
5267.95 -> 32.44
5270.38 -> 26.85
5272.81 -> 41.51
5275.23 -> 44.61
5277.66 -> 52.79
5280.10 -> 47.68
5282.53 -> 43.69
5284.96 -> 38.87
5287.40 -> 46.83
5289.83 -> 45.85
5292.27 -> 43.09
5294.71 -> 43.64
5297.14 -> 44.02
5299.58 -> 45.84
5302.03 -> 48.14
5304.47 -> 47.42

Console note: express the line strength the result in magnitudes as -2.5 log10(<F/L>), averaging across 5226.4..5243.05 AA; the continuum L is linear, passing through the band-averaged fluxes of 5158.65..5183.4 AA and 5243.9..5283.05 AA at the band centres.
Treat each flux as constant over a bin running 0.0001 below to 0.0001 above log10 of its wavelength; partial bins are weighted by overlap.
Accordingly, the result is -0.18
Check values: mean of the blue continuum 26.7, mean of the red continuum 41.5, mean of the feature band 43.8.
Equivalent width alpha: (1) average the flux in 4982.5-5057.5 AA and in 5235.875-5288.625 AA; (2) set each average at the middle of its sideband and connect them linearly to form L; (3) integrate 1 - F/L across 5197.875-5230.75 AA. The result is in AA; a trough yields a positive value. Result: 4.3 AA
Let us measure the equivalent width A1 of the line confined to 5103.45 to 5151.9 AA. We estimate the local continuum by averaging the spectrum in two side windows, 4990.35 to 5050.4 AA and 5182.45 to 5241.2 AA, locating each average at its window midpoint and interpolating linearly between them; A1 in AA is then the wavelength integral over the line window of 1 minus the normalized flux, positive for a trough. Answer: 6.46 AA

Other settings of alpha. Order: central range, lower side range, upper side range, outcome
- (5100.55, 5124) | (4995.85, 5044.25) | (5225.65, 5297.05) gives 4.1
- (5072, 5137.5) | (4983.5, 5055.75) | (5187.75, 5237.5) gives 8.7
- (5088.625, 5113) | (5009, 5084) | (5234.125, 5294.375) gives 4.6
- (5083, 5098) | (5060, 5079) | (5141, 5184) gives 0.0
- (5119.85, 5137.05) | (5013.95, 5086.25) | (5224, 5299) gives 2.6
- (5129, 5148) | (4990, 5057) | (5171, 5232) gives 1.0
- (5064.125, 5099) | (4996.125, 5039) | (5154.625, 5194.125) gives 0.0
